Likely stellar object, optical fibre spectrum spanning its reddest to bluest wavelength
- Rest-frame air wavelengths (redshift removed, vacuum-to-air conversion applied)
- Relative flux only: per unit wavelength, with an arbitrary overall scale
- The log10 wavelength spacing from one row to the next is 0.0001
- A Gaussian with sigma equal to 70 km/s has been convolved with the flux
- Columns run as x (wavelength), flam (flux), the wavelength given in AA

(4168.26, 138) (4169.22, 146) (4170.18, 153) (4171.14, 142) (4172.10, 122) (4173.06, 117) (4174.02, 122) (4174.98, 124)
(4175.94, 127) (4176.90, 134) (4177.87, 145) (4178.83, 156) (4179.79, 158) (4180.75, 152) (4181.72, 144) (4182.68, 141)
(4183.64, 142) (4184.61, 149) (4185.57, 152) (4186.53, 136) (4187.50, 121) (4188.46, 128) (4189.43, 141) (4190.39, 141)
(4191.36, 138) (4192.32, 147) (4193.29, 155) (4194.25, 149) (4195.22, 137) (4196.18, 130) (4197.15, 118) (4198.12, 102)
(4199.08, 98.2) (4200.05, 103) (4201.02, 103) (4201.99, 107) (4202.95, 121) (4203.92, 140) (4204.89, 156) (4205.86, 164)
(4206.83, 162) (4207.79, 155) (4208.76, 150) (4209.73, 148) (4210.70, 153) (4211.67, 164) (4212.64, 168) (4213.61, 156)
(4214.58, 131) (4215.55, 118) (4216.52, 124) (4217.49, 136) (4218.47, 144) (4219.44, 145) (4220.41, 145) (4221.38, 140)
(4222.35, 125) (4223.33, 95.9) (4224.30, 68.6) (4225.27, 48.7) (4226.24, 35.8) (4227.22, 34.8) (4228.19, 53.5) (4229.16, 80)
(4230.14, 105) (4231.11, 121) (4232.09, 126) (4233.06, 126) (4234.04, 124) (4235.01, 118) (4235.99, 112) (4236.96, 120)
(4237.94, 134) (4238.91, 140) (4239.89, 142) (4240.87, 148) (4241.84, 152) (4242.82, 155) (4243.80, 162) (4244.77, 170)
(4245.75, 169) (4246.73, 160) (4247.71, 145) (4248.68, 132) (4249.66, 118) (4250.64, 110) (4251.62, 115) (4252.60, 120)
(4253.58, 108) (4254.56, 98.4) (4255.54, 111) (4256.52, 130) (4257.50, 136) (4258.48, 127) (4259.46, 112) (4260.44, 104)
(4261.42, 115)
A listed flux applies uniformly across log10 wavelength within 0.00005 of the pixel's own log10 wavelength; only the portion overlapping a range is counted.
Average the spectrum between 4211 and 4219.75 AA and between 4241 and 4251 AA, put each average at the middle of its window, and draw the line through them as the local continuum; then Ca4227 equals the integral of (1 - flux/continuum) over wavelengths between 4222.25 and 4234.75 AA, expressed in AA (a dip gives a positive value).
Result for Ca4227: 5.0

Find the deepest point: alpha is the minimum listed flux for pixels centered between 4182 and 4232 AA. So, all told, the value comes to 34.8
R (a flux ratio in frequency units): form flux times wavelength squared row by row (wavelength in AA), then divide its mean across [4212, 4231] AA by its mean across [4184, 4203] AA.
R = 0.9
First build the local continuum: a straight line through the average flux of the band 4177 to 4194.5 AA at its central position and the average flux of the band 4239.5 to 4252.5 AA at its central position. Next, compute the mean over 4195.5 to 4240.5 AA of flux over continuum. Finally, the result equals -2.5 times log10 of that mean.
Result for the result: 0.18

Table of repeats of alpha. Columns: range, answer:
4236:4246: 120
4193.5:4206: 98.2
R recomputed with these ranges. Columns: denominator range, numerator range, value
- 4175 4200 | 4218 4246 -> 0.88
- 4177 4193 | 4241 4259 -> 0.97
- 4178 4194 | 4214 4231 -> 0.72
